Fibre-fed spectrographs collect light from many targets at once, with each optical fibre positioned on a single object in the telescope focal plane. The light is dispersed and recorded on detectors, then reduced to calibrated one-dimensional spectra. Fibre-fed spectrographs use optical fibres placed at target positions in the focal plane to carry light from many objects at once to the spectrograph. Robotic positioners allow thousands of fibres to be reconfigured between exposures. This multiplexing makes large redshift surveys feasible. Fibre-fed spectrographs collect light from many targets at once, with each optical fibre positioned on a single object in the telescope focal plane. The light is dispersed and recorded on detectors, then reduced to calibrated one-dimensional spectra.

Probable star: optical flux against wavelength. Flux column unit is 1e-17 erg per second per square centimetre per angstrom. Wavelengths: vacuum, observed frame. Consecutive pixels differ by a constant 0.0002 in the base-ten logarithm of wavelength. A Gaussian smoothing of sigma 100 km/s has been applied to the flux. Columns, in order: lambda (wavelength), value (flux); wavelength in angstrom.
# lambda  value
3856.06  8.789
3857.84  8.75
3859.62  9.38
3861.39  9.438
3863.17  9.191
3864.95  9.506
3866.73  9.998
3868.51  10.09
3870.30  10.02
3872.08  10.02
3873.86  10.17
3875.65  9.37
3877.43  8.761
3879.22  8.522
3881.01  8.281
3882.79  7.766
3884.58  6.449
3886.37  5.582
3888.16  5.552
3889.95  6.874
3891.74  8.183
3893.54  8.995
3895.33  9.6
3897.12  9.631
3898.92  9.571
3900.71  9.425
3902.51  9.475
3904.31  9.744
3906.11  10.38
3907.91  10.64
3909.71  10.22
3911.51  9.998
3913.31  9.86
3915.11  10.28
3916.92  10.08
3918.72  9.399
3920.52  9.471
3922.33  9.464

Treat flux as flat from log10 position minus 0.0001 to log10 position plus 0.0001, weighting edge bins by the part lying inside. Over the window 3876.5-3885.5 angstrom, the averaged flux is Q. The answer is 7.96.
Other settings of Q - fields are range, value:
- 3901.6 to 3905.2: 9.59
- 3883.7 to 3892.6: 6.52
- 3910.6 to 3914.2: 9.94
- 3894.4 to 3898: 9.63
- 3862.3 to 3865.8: 9.35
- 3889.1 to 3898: 8.67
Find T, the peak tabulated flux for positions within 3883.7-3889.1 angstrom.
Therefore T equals 6.449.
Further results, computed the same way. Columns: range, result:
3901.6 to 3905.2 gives 9.744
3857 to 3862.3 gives 9.438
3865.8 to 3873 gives 10.09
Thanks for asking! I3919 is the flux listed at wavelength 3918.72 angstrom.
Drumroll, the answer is 9.399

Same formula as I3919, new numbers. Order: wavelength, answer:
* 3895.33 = 9.6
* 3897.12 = 9.631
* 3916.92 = 10.08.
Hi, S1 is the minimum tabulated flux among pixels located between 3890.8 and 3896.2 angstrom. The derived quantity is 8.183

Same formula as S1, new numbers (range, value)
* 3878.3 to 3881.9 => 8.281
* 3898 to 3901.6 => 9.425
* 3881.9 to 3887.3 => 5.582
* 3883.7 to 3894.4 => 5.552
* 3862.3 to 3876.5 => 9.191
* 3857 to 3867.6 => 8.75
